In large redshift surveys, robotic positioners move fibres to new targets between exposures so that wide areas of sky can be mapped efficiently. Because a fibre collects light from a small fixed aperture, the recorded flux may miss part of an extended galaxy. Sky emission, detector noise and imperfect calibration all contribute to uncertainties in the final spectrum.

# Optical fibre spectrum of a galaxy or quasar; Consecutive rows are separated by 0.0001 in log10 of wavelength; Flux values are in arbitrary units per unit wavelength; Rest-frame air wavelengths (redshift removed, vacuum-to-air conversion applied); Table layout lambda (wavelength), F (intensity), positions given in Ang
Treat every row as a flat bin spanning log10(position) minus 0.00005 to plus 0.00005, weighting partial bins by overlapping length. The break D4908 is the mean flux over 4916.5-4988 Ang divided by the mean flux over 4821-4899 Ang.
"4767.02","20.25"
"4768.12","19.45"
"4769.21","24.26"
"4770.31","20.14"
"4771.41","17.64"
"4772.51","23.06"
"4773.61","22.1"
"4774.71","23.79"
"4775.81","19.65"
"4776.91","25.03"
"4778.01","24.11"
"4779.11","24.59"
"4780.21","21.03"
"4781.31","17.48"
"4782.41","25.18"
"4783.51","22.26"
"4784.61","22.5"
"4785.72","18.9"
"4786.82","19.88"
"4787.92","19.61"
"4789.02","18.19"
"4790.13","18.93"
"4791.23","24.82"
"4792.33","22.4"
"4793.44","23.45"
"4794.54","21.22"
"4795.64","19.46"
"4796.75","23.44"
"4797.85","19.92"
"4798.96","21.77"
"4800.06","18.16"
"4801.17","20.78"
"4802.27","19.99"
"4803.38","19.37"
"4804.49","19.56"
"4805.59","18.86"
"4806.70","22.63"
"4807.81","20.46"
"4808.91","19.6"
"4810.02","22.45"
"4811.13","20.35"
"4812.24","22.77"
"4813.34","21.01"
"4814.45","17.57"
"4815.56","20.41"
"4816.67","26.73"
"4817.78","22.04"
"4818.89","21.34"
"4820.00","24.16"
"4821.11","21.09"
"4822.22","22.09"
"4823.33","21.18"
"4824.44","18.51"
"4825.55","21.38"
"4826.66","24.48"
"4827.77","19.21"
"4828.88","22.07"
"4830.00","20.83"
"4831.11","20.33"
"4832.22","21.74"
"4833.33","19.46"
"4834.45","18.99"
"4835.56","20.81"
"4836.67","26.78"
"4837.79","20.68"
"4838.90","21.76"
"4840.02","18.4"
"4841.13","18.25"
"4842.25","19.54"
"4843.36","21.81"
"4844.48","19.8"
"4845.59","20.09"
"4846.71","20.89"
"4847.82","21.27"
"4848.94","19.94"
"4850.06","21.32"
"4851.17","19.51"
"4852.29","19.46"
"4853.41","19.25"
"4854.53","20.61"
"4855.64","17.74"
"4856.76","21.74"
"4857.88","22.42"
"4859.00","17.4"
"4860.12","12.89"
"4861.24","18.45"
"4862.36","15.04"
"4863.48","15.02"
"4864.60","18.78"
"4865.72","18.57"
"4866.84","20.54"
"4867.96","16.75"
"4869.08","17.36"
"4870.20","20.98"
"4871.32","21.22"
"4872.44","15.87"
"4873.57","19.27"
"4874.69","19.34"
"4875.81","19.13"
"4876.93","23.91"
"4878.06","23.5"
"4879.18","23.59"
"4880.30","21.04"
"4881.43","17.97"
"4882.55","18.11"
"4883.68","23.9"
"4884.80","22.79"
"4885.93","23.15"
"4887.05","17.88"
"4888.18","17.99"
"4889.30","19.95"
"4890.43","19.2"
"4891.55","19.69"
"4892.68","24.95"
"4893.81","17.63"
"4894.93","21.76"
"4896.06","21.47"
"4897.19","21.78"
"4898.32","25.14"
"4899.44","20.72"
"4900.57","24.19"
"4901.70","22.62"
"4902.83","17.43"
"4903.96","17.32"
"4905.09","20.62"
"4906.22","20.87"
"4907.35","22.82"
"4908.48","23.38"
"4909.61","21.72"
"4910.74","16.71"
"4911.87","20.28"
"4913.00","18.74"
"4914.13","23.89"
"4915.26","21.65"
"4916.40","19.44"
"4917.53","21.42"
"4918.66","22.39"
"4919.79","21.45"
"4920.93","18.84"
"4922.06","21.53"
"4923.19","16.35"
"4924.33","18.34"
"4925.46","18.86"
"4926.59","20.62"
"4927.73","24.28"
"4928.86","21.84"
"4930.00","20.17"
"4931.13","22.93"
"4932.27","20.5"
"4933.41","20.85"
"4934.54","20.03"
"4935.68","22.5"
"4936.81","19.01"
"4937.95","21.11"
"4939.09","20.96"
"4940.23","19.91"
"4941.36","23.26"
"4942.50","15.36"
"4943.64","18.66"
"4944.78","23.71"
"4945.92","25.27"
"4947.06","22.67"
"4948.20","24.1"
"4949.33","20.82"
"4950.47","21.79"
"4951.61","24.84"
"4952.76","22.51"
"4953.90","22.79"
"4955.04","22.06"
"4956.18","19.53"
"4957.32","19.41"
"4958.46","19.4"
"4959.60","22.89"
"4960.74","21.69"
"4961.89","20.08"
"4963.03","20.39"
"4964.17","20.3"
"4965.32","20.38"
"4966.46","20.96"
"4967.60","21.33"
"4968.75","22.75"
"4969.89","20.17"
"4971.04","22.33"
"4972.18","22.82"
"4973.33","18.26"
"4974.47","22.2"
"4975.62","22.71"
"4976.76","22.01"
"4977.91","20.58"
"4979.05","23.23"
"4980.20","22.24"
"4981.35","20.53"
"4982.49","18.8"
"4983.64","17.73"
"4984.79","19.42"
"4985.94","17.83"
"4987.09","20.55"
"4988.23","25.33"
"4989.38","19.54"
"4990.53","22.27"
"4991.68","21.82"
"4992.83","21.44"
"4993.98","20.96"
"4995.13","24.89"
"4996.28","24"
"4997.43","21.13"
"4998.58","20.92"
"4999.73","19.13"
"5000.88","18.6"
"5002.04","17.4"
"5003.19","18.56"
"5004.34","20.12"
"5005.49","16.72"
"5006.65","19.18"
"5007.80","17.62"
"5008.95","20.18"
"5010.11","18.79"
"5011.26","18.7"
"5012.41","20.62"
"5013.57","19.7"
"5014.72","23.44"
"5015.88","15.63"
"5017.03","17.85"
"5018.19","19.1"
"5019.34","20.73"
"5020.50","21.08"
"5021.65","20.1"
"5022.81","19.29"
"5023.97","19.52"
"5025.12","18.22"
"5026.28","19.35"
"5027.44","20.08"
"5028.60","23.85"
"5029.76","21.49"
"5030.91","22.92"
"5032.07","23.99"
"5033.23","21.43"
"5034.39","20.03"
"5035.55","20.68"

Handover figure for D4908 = 1.0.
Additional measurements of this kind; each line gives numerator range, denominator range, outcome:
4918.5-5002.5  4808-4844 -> 0.99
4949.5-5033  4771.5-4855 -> 0.98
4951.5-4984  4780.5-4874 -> 1.04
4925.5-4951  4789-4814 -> 1.02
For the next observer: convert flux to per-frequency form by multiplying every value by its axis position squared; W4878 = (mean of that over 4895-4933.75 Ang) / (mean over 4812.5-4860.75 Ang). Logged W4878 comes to 1.05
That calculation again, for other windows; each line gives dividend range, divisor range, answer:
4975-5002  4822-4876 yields 1.13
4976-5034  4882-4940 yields 1.02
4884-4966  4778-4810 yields 1.06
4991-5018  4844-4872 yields 1.11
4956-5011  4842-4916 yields 1.07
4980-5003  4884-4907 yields 1.03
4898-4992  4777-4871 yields 1.08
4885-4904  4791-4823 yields 1.02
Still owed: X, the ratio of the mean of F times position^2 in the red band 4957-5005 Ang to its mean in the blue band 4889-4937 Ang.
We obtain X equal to 1.03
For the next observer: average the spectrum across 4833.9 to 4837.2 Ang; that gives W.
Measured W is 22.2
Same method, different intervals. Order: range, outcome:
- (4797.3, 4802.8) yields 20.1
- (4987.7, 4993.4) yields 22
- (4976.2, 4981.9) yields 21.7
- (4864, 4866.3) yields 18.6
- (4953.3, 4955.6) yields 22.4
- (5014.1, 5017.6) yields 19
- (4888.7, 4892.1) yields 19.6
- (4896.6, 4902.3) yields 22.8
